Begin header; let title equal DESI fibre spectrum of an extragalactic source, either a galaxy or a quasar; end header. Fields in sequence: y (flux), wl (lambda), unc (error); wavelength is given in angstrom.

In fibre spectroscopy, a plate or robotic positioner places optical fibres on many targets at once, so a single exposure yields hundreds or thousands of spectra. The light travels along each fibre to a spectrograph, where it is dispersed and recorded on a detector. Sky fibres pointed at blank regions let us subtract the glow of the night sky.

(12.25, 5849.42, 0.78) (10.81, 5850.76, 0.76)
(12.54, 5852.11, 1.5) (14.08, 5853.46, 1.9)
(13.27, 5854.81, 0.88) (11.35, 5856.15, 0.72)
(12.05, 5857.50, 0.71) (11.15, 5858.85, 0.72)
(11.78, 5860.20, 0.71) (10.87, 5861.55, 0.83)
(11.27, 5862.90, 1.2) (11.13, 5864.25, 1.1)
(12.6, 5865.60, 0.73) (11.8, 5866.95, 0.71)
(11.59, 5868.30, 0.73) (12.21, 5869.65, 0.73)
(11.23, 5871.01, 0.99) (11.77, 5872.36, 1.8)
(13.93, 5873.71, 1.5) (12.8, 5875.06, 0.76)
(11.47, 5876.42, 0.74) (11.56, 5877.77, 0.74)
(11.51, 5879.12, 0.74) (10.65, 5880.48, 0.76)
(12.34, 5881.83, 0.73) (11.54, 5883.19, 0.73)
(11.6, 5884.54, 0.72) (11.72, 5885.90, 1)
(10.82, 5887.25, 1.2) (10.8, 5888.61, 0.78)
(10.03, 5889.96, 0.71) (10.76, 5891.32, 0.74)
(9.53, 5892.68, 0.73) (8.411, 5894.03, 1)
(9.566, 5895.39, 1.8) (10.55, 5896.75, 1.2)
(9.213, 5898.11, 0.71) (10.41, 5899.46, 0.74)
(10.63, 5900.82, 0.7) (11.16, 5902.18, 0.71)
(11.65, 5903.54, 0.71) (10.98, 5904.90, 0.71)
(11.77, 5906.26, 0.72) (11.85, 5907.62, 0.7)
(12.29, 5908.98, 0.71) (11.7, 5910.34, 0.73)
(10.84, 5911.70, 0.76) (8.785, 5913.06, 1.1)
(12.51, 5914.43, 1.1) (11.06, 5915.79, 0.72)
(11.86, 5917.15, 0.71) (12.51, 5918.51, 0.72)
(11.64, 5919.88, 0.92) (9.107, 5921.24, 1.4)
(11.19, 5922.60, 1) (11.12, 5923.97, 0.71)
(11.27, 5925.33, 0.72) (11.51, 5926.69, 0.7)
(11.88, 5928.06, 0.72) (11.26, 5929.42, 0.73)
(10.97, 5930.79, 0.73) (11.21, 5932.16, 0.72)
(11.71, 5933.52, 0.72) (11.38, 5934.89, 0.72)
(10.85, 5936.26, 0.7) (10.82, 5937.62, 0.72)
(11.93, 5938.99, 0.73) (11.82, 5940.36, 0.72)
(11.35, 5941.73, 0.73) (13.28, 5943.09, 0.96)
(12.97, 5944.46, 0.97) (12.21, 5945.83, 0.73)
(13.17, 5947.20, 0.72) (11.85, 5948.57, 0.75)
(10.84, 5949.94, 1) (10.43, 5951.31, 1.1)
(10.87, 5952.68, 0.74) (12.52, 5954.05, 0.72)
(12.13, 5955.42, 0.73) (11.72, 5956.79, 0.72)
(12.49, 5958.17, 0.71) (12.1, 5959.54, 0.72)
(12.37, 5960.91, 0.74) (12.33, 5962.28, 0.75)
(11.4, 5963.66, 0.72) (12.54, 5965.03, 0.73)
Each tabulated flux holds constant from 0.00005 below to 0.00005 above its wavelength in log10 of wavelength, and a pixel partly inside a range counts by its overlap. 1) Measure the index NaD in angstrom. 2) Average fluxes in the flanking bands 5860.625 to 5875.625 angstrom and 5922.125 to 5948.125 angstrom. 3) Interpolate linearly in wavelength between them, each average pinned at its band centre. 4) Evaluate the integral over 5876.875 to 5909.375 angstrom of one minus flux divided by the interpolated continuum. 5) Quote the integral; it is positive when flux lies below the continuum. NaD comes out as 2.6 angstrom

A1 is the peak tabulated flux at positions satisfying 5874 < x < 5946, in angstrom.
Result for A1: 13.28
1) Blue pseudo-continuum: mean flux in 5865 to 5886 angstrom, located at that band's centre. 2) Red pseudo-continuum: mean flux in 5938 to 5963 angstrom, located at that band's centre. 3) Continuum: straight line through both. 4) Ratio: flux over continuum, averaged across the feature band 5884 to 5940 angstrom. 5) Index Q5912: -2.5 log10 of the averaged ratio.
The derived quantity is 0.090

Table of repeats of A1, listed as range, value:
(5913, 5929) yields 12.51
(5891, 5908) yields 11.85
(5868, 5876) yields 13.93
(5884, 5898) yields 11.72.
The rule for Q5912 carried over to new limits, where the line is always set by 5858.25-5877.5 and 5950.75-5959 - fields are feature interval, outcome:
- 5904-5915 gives 0.04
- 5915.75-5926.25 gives 0.05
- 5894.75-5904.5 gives 0.13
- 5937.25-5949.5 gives -0.04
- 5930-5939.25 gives 0.05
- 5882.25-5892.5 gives 0.08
